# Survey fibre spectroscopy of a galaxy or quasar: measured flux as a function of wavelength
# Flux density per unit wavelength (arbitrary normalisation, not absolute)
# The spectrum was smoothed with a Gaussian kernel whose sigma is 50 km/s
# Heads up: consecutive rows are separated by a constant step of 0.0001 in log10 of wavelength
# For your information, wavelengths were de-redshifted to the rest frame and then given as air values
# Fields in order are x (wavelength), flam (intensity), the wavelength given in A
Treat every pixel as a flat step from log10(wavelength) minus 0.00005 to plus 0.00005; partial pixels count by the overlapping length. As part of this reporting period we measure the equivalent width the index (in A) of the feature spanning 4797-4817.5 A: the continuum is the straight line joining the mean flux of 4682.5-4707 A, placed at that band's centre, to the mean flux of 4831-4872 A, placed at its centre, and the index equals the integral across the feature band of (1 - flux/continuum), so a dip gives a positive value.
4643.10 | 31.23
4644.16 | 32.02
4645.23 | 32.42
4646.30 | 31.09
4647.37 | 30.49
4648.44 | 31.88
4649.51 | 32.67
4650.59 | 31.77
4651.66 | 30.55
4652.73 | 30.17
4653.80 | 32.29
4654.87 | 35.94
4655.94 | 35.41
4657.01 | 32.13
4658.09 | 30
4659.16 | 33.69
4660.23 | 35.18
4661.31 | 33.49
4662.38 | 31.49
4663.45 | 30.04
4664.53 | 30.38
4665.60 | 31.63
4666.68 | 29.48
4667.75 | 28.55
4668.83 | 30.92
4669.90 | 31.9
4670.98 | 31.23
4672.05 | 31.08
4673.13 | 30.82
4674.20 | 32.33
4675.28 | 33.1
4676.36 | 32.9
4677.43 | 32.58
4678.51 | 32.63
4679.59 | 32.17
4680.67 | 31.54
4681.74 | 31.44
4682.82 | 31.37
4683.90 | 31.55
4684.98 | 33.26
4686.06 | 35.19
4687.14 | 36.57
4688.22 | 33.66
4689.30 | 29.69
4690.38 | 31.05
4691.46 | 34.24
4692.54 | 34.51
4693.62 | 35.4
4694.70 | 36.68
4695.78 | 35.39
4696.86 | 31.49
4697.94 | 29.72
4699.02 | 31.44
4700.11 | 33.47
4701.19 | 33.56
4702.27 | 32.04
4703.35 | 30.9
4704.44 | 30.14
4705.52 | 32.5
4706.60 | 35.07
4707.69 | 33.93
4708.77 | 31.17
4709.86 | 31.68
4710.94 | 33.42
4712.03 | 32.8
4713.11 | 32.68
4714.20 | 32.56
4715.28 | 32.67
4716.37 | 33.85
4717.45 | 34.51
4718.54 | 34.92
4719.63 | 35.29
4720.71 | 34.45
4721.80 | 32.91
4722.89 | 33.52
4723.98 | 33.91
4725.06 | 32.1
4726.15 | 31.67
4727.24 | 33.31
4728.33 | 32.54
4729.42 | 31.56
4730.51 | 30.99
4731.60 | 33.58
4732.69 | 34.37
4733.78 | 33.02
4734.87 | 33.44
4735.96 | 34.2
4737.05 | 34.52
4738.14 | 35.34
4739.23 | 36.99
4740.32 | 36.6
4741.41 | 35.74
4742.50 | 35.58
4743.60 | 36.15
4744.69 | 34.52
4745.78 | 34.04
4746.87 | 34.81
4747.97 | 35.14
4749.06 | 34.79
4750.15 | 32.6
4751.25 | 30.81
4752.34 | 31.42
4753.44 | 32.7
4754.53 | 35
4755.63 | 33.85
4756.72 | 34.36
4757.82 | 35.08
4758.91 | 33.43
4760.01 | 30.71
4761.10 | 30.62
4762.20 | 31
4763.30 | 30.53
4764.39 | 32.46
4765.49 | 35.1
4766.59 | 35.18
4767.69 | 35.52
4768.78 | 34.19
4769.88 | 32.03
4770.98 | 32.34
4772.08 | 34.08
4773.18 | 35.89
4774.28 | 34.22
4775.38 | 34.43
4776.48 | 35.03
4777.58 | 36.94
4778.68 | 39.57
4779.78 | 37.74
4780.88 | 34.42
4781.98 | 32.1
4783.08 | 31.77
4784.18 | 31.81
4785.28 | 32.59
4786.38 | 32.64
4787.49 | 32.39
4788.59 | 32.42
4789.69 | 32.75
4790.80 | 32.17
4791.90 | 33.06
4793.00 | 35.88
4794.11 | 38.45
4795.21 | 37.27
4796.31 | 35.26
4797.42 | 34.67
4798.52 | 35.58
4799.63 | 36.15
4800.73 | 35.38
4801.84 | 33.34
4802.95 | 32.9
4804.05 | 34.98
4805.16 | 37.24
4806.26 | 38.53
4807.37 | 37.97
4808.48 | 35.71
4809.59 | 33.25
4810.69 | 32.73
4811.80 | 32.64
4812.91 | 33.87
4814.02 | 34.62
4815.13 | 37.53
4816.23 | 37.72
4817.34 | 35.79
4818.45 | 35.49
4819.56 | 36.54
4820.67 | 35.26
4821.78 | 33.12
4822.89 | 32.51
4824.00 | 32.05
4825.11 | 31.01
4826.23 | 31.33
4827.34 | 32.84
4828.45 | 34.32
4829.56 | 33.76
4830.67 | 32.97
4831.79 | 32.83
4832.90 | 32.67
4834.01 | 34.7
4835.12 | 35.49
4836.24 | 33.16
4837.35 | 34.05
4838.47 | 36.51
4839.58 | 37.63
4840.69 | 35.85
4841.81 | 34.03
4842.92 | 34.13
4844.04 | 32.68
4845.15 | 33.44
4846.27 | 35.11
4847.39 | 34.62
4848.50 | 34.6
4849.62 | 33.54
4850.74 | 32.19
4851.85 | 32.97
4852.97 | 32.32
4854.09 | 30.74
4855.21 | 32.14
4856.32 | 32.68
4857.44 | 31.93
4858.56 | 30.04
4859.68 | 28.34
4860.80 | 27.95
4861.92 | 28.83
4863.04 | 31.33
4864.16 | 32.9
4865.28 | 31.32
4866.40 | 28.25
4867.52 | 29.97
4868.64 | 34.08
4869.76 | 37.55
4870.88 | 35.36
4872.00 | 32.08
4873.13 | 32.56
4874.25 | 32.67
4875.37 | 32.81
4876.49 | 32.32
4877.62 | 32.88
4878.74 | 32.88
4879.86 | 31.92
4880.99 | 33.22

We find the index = -1.5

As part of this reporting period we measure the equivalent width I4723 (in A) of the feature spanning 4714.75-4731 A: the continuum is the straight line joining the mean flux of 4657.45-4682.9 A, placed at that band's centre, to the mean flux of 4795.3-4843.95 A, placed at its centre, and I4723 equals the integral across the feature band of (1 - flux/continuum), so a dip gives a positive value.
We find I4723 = -0.3 A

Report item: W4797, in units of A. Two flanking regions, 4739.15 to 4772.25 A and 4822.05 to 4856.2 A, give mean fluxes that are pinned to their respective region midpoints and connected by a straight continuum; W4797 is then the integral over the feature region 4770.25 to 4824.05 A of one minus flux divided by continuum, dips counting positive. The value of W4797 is -1.8 A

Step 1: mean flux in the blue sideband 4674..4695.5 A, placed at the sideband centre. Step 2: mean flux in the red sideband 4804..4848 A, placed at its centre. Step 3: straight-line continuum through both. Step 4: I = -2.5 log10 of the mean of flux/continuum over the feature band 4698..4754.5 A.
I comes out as 0.00 mag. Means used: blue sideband 33.1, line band 33.4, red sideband 34.5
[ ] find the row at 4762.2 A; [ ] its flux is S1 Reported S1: 31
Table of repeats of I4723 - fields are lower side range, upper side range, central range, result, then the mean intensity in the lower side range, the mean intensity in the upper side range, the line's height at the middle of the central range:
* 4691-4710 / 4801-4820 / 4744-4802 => 0.94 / 33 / 35.3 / 34.5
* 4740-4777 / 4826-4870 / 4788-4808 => -1.10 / 33.8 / 32.9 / 33.4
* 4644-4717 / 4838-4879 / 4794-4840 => -2.91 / 32.4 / 32.7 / 32.6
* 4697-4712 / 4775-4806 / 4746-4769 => 0.29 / 32.2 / 34.7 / 33.7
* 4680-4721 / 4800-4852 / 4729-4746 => -0.51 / 33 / 34.4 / 33.4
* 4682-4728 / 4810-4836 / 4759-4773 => 0.26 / 33.1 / 34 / 33.5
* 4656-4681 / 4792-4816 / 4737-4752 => -0.43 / 31.8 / 35.4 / 33.8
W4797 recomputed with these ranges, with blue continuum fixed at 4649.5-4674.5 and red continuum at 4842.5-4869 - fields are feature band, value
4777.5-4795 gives -1.27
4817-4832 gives -0.79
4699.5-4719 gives -0.66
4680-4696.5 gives -0.84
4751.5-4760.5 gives -0.40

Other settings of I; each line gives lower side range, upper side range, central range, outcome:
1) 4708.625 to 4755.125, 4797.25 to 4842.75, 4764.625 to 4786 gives -0.01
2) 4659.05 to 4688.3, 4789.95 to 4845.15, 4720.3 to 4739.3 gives -0.01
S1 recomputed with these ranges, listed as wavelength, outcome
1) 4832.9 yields 32.67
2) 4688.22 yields 33.66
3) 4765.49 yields 35.1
